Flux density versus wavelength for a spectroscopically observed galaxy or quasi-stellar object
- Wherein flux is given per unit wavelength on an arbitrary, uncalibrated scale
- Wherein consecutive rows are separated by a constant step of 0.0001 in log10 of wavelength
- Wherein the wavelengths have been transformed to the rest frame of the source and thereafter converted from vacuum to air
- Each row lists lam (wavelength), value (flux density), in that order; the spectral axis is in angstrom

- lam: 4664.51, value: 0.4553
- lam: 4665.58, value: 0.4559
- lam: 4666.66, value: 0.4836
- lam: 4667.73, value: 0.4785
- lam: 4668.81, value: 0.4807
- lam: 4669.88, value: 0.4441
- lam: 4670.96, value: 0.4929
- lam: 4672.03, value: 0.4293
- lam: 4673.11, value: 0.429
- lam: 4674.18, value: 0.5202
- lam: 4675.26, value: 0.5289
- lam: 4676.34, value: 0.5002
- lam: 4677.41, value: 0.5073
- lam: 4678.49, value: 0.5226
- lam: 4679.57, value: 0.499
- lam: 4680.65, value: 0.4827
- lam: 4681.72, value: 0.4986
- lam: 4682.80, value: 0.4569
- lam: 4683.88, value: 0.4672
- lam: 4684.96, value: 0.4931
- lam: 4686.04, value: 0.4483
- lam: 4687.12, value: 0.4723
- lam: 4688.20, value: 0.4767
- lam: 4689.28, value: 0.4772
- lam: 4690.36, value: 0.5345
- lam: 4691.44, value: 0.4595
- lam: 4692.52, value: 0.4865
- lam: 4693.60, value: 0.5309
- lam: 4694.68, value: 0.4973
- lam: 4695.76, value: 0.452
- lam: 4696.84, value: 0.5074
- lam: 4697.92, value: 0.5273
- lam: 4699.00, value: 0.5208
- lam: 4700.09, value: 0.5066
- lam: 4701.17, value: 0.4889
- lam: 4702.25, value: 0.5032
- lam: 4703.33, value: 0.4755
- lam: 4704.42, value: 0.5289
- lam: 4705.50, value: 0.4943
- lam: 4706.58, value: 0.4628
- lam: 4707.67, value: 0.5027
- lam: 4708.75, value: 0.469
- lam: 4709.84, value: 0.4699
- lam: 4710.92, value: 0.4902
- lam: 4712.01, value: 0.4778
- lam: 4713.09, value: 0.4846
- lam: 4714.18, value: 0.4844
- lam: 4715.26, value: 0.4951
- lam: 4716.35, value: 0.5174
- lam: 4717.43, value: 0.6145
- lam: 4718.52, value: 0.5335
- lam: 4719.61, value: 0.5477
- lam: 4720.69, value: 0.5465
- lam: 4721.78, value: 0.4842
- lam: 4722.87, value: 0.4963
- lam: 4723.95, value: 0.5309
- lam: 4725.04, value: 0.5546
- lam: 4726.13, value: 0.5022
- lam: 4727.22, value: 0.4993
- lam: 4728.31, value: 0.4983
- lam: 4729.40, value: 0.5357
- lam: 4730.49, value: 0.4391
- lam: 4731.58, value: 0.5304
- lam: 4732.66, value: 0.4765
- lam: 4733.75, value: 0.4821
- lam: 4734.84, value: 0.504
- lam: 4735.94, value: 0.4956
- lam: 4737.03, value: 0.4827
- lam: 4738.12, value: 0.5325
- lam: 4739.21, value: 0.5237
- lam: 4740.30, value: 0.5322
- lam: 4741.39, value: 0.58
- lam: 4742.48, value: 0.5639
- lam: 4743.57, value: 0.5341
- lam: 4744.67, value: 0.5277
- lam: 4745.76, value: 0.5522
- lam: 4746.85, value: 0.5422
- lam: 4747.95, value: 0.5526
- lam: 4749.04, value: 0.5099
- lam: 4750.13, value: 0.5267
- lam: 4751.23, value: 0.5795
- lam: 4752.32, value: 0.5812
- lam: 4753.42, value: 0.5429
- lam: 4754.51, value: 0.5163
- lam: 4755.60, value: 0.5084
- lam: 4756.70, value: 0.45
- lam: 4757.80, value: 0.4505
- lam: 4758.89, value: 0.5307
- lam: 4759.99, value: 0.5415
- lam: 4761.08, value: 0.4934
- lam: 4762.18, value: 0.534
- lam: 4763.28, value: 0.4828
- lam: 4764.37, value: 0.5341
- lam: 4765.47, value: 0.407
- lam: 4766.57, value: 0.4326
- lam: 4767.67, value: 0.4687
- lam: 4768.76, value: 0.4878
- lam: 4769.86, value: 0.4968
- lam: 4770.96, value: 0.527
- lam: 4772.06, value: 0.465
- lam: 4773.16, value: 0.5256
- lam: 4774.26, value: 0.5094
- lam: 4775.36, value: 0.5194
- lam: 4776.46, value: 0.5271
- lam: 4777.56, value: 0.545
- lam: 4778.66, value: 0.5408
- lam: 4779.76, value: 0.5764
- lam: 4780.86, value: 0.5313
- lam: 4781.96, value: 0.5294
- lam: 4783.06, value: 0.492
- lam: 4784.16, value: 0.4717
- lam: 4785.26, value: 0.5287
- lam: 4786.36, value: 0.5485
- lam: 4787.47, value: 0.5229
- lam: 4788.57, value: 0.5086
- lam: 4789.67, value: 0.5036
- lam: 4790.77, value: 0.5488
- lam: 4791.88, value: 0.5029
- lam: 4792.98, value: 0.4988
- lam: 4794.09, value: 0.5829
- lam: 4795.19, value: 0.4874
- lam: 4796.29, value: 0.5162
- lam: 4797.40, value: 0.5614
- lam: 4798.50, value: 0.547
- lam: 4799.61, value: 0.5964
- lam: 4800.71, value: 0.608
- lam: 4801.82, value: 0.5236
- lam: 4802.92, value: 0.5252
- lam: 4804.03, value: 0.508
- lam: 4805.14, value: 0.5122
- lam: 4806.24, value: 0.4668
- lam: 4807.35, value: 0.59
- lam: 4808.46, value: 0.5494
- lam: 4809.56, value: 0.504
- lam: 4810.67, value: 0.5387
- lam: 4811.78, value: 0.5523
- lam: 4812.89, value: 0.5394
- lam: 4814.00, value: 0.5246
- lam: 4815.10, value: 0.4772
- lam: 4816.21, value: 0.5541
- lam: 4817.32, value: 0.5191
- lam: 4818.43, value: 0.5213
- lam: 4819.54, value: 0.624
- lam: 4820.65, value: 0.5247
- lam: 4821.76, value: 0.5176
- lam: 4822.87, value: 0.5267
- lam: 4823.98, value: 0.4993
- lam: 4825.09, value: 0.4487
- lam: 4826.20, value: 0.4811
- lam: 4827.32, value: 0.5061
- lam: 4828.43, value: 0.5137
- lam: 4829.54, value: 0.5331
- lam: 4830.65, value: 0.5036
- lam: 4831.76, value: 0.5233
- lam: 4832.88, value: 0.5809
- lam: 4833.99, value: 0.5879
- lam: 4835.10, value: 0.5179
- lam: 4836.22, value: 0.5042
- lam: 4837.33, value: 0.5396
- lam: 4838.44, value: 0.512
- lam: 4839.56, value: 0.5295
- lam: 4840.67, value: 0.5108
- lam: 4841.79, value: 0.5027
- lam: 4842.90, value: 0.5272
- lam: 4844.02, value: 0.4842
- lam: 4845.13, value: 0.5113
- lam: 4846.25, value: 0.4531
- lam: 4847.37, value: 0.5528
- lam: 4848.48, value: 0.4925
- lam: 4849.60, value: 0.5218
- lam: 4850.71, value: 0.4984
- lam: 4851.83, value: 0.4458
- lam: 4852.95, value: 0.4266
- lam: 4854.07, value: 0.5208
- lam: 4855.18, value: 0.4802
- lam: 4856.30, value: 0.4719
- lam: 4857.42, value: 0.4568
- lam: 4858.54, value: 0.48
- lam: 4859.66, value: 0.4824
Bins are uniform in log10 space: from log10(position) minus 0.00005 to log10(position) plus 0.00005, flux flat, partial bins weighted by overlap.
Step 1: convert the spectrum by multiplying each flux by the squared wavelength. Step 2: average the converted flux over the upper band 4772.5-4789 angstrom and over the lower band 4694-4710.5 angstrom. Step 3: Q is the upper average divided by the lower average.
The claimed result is 1.10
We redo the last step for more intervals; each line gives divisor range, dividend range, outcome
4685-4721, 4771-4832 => 1.10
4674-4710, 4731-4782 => 1.08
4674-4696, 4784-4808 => 1.13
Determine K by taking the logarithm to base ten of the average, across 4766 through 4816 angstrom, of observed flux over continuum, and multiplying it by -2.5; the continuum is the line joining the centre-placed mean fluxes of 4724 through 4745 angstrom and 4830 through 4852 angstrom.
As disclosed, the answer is -0.015 mag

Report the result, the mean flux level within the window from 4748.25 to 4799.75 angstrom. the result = 0.516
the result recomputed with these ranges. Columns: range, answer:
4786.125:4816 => 0.531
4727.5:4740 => 0.501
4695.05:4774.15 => 0.509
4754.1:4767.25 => 0.489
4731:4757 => 0.527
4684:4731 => 0.5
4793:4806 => 0.539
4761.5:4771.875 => 0.485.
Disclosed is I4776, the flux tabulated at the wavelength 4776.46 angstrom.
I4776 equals 0.5271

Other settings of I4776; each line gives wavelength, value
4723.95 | 0.5309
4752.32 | 0.5812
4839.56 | 0.5295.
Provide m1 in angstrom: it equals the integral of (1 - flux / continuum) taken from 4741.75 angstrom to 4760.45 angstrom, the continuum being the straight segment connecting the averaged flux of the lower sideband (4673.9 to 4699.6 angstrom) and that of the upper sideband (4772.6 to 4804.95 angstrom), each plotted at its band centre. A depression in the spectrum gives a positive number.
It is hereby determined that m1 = -0.5 angstrom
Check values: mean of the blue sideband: 0.494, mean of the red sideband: 0.53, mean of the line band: 0.53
